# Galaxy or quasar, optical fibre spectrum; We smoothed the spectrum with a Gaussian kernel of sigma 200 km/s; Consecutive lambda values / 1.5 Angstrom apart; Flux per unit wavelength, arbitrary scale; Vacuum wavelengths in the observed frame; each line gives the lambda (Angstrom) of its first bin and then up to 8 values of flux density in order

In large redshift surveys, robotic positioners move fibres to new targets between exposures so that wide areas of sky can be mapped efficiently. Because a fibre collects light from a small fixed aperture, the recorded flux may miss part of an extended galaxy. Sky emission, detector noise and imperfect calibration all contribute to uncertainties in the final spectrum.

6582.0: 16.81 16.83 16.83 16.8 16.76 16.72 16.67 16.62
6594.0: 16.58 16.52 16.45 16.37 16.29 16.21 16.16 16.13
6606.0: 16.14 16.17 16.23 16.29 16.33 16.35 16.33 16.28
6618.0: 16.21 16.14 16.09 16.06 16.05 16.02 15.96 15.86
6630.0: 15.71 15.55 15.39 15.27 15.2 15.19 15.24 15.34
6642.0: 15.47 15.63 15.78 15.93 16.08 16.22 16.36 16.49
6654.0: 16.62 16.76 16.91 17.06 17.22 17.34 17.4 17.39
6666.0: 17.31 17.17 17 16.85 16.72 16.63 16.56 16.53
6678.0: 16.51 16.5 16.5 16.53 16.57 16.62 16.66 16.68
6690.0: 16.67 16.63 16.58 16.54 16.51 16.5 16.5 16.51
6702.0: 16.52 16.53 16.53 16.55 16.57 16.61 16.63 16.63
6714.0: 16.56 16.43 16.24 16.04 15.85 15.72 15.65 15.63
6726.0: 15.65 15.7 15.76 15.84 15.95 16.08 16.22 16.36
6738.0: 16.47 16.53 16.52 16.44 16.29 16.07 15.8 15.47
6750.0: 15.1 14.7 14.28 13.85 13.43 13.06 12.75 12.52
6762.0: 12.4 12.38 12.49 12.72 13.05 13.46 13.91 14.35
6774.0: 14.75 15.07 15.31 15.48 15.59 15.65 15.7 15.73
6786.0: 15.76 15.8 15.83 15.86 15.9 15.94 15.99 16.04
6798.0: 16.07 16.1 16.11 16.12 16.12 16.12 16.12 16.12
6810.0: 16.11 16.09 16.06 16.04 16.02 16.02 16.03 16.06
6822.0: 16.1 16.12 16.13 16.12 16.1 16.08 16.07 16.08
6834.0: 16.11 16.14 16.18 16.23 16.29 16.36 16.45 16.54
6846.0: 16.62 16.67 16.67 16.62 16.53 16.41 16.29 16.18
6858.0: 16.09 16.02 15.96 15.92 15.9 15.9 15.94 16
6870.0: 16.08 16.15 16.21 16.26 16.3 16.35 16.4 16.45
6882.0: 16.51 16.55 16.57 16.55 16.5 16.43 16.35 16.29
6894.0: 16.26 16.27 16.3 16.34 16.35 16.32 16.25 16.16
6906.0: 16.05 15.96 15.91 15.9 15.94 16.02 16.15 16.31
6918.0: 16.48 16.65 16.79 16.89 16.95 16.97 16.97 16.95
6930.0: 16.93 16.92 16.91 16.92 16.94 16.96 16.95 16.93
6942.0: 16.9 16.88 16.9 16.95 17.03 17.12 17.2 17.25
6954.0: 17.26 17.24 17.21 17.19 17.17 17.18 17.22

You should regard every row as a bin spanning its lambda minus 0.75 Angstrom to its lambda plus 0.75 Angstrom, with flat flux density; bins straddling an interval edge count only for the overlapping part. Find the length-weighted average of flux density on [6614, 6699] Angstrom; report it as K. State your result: 16.3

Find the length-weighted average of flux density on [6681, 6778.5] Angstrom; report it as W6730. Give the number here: 15.5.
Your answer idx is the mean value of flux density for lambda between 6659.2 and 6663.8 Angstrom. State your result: 17.3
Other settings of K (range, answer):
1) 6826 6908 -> 16.3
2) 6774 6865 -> 16.1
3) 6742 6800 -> 14.8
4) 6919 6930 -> 16.9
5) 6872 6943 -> 16.5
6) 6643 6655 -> 16.2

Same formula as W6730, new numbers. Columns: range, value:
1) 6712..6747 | 16.1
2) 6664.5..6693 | 16.7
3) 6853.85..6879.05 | 16.1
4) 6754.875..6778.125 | 13.5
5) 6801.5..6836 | 16.1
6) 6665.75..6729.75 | 16.4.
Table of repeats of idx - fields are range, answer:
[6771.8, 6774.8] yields 14.6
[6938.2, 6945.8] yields 16.9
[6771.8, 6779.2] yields 15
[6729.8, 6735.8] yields 16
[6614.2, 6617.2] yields 16.3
